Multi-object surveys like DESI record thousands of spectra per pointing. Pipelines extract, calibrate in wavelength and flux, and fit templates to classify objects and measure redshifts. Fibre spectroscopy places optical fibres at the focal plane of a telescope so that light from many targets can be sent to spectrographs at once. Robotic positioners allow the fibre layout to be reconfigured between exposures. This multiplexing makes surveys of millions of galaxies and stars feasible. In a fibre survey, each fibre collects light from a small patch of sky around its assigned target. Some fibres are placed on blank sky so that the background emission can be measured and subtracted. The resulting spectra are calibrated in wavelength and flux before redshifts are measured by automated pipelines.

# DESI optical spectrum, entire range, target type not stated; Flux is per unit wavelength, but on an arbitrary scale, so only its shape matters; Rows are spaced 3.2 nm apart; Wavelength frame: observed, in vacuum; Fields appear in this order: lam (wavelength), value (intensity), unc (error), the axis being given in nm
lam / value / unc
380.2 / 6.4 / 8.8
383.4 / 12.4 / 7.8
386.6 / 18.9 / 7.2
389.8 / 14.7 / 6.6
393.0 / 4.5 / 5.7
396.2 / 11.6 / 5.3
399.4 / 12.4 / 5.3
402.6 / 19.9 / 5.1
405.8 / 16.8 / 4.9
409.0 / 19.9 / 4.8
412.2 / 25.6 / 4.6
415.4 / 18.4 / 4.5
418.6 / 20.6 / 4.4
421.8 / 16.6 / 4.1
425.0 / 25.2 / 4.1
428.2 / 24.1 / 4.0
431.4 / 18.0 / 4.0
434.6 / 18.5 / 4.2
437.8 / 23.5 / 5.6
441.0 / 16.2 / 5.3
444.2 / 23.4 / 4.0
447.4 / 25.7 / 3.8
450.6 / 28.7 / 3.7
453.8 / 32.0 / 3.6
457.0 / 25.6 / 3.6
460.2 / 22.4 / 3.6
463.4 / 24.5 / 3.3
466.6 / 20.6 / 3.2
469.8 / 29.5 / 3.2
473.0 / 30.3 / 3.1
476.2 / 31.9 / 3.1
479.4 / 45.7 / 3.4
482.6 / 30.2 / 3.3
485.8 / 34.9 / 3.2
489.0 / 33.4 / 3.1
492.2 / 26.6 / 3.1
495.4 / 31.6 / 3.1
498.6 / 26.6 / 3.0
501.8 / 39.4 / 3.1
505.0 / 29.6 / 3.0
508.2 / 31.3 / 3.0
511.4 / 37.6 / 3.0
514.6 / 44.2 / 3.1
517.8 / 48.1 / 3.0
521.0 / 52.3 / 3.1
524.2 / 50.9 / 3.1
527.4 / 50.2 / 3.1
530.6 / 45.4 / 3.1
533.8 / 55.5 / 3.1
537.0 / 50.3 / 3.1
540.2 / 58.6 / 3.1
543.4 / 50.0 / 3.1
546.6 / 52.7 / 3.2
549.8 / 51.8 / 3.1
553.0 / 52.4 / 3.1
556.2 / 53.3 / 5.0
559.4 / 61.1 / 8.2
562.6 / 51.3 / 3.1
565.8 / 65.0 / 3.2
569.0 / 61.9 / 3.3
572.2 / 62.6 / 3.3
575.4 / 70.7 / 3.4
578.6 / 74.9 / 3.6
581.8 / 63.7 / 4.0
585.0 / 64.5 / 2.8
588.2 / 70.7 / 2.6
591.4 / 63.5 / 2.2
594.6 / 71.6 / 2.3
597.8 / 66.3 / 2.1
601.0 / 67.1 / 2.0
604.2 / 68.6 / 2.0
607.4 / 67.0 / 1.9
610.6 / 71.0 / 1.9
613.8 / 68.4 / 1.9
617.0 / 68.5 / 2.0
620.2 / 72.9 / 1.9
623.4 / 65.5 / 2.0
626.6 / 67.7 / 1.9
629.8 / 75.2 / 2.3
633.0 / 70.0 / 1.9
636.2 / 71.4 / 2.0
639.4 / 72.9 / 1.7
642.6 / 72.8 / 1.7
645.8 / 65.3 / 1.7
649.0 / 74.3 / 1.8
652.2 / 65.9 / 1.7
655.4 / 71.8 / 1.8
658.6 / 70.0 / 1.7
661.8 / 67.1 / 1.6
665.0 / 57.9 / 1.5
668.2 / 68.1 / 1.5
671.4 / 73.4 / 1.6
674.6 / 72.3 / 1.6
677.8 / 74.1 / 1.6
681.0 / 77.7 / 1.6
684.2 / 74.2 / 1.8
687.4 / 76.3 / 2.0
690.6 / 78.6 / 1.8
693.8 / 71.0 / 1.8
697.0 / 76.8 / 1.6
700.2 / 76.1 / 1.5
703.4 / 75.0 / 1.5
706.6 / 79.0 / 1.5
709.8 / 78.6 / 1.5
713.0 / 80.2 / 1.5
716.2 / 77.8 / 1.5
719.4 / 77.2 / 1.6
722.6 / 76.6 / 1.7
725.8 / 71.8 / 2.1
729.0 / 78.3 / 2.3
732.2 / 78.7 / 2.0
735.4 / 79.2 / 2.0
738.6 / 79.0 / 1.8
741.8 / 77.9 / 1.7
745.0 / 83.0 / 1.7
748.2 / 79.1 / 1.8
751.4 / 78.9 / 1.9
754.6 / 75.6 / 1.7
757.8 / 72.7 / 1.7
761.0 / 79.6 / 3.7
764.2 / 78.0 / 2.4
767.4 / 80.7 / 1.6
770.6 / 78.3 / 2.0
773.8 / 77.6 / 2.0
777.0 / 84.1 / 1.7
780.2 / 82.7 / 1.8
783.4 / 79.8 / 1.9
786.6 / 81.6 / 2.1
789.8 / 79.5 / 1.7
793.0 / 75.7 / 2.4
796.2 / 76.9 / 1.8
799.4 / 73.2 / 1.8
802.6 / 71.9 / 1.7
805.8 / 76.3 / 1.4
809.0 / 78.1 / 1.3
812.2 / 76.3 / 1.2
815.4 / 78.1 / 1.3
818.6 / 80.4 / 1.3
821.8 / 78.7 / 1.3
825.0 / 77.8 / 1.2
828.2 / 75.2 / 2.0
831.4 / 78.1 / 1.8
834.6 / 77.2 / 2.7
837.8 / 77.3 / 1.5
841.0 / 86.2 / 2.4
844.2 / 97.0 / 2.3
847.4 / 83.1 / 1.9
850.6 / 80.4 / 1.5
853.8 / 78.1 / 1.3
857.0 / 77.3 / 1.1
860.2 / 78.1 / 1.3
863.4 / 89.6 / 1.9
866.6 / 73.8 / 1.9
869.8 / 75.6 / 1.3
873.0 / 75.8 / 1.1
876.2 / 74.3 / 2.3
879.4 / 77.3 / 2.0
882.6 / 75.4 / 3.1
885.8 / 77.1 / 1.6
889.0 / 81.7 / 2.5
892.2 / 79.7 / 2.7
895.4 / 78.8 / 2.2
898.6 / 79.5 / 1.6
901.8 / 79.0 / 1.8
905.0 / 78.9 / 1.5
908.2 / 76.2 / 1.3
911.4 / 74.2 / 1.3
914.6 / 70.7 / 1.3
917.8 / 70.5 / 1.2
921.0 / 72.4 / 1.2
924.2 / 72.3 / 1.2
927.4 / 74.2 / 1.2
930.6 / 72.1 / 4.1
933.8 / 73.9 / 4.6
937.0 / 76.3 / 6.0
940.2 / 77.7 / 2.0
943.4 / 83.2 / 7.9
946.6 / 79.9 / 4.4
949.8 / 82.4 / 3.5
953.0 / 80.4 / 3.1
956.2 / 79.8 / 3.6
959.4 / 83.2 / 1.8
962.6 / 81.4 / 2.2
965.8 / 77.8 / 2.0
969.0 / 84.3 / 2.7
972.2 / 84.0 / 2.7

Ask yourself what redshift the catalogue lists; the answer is 0.284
